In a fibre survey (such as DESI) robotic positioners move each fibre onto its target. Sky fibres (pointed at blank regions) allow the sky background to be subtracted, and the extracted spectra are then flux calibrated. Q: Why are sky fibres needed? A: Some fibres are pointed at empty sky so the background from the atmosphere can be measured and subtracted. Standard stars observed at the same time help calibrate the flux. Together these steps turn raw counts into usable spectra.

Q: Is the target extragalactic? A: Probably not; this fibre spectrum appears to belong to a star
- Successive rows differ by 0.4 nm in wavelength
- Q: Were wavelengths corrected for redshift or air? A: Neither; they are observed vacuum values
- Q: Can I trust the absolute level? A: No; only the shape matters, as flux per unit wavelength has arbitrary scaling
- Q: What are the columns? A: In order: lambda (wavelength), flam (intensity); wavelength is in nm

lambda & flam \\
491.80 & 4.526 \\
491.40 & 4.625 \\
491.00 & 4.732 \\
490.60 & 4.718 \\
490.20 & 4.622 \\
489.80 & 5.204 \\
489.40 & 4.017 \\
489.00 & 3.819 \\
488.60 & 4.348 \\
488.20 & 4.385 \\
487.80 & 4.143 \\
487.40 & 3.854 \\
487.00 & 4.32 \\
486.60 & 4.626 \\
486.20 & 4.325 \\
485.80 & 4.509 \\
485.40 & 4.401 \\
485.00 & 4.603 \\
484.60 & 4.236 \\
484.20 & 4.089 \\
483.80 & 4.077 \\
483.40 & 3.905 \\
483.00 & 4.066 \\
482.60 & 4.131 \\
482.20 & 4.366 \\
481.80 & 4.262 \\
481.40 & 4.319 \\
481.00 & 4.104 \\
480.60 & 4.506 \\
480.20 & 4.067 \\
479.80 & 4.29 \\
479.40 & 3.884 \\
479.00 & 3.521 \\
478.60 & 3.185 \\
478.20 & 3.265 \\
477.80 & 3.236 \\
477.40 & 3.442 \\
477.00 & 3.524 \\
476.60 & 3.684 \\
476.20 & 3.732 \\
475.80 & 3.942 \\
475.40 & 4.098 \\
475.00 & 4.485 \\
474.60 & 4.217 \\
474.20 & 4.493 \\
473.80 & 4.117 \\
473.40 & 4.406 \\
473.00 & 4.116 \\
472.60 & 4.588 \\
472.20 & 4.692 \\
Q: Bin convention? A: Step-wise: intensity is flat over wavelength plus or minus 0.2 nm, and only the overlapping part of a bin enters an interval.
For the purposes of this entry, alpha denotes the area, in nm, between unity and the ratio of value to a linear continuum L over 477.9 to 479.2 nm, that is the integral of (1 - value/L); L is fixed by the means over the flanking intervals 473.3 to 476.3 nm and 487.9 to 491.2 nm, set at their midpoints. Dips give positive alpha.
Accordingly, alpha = 0.29 nm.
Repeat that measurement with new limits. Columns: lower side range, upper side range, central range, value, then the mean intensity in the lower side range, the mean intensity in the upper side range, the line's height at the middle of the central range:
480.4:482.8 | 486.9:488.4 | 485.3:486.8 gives -0.10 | 4.28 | 4.17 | 4.2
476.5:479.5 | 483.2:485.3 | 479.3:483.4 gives -0.38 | 3.45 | 4.19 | 3.85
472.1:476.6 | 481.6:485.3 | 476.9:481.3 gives 0.48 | 4.23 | 4.2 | 4.21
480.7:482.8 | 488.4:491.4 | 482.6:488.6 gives 0.16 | 4.25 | 4.5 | 4.37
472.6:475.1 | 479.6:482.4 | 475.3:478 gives 0.41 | 4.32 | 4.27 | 4.3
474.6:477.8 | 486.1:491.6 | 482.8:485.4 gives 0.01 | 3.83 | 4.41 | 4.19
